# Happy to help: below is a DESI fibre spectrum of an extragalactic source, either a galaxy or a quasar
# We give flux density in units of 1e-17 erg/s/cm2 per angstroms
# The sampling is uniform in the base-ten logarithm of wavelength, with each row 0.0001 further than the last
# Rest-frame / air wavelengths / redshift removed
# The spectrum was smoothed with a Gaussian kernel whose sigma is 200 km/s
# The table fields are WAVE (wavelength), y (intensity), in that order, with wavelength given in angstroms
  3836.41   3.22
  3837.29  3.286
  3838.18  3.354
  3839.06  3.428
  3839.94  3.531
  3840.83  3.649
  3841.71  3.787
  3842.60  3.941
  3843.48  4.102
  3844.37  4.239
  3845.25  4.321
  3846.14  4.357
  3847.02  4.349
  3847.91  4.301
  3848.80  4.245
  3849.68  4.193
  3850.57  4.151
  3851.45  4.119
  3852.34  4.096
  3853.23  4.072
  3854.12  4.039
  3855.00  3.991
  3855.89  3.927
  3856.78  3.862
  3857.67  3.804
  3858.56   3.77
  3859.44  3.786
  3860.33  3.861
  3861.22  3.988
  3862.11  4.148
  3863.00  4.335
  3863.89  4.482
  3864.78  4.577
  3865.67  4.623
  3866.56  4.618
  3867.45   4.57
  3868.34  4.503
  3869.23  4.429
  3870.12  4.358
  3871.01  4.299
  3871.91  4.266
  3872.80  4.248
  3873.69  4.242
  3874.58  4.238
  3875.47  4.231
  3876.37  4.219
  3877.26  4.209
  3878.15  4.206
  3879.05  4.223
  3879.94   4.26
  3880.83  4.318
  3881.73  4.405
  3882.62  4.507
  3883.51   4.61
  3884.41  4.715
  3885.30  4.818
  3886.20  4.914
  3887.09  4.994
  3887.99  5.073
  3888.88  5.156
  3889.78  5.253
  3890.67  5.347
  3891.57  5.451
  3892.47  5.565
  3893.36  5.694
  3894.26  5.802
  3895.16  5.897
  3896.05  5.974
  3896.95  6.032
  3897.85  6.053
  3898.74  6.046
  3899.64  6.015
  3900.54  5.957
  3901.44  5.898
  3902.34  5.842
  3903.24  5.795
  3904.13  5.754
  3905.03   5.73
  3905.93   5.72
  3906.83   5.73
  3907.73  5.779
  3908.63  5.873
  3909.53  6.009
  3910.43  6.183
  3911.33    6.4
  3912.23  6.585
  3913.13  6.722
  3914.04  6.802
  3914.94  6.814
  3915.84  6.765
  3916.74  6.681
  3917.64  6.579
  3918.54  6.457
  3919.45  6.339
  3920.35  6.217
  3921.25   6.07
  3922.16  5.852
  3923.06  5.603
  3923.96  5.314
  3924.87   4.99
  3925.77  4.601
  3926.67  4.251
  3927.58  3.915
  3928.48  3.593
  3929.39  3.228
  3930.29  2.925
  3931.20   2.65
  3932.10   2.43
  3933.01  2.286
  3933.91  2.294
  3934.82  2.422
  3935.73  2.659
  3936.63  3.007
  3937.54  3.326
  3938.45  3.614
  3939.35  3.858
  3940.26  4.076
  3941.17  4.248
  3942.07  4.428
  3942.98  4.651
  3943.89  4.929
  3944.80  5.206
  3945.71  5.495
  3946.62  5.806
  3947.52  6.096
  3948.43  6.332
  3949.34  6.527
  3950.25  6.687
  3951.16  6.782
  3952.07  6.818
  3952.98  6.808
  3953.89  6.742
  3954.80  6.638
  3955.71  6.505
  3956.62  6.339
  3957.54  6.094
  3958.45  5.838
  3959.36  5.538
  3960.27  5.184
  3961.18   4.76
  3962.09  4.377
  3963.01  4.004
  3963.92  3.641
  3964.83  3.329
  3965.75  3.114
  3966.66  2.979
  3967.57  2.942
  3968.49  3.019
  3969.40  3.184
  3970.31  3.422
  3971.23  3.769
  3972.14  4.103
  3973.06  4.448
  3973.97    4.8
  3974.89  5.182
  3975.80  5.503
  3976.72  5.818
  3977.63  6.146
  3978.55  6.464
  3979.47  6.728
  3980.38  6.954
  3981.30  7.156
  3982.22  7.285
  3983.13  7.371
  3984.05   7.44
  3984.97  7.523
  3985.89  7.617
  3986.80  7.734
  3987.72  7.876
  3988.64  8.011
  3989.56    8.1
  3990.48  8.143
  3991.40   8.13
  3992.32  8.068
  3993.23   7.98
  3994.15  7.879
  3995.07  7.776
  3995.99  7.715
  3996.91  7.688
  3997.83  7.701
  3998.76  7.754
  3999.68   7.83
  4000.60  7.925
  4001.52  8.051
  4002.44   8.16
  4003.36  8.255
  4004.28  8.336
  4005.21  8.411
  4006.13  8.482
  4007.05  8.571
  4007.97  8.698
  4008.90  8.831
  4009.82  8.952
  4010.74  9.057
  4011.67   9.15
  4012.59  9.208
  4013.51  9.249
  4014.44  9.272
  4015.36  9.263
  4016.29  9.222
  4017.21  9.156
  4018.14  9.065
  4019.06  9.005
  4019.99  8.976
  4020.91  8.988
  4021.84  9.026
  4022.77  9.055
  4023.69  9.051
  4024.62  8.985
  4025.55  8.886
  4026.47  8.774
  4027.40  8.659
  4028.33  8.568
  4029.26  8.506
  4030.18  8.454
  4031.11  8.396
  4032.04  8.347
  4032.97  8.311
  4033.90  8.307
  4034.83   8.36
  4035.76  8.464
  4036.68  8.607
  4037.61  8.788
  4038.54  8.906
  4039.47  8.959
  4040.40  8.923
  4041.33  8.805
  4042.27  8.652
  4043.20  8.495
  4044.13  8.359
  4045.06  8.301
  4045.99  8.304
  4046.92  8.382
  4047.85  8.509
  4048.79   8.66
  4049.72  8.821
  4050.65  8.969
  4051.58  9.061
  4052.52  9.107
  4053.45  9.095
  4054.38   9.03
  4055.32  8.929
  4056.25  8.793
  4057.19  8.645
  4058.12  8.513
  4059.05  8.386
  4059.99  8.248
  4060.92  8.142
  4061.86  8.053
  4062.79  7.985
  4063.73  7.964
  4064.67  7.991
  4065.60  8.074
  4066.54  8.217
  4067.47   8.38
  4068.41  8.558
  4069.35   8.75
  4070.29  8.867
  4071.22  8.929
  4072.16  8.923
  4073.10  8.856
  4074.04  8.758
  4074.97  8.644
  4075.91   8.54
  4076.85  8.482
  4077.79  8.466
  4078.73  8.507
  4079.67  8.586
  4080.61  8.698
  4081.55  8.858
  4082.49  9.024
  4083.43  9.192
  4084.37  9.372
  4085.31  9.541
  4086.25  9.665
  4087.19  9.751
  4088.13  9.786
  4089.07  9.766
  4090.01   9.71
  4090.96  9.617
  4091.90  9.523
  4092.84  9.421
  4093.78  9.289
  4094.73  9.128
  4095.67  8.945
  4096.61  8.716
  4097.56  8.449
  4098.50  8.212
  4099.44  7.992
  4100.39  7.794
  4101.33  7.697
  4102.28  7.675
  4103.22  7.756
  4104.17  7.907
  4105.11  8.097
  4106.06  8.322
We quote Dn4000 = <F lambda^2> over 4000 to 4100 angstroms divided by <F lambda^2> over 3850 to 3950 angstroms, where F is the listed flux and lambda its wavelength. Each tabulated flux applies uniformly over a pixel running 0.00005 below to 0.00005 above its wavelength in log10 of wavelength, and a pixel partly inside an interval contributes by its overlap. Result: 1.94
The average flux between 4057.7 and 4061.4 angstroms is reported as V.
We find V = 8.32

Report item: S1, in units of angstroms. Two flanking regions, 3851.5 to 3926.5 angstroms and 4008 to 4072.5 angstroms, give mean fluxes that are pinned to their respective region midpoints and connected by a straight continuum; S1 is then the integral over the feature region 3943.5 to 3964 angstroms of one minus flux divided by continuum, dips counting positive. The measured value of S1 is 2.5 angstroms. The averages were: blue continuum 5.13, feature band 5.83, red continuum 8.7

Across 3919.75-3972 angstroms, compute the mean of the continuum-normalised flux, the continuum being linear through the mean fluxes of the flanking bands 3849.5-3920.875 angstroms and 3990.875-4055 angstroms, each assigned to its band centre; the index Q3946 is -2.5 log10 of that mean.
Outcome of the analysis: 0.40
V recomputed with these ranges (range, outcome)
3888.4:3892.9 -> 5.35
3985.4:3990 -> 7.87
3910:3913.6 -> 6.46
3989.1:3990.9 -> 8.11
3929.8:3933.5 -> 2.58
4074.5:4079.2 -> 8.53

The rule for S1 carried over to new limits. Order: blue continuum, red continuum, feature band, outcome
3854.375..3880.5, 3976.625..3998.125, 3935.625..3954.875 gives 3.46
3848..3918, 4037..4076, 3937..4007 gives 8.03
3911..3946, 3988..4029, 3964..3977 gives 5.42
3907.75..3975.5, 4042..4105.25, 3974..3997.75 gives -4.03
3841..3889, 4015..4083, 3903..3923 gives -2.88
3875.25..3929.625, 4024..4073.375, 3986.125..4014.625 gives -2.72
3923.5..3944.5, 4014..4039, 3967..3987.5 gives 1.53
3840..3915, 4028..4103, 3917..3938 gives 5.72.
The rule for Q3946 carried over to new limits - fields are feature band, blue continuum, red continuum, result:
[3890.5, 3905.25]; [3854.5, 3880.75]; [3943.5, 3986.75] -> -0.25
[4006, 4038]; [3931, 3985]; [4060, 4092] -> -0.25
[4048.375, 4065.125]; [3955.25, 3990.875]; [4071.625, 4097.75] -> -0.05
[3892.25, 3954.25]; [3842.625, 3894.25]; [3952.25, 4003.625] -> 0.00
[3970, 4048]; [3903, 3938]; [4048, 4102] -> -0.11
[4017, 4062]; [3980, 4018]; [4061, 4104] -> -0.03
